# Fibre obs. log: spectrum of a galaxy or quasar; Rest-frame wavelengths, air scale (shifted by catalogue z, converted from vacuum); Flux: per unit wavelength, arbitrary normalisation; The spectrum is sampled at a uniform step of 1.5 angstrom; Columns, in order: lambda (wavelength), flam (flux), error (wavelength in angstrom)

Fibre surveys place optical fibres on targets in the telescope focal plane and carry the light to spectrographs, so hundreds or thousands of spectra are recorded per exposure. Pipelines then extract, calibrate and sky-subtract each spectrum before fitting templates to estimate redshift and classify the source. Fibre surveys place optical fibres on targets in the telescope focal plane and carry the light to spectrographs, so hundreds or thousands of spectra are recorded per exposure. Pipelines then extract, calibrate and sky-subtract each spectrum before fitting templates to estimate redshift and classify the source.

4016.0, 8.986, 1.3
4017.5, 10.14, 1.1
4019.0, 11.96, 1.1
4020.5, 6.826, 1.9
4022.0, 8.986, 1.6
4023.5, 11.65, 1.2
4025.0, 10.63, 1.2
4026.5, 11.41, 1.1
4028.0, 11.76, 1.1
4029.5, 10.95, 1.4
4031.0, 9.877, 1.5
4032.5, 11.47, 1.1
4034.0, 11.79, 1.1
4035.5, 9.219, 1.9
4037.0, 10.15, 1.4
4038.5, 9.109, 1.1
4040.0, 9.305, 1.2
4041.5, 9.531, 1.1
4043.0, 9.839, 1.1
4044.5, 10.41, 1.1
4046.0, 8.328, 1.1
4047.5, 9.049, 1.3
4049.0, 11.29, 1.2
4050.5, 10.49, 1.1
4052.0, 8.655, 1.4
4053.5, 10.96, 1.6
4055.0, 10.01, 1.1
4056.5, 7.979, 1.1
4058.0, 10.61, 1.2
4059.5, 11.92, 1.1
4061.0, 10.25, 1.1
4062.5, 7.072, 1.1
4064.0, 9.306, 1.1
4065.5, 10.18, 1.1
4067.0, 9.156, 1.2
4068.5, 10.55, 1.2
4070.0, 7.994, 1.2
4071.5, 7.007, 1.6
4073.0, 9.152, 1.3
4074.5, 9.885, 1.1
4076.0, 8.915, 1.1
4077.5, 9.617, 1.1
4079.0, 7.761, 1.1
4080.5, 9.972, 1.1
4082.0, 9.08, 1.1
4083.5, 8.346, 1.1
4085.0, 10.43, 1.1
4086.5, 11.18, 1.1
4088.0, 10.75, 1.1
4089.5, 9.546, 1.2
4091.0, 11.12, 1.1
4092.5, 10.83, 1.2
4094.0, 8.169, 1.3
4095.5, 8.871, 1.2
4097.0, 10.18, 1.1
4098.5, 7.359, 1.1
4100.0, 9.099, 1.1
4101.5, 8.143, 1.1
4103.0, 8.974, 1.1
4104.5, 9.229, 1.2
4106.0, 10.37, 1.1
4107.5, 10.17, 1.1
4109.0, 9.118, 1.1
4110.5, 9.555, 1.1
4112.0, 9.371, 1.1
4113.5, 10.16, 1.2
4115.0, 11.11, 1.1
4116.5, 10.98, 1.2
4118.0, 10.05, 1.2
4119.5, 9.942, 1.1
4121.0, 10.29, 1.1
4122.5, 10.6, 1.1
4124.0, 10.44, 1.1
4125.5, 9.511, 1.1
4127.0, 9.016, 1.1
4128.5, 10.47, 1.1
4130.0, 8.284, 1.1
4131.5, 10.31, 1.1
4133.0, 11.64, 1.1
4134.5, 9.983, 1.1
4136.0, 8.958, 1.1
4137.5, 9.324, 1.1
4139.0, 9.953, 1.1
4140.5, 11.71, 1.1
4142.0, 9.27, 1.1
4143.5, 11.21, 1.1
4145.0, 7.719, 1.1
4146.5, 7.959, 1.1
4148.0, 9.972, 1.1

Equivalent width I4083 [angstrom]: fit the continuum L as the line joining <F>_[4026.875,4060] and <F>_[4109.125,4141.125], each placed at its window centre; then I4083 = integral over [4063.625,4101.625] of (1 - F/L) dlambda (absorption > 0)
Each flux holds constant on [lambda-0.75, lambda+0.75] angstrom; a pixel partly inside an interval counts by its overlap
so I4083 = 2.79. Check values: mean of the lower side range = 10.1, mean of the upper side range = 10.1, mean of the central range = 9.35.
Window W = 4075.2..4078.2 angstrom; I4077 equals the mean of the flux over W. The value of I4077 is 9.27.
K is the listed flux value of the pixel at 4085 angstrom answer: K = 10.43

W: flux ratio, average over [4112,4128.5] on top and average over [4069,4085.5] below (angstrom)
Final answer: 1.1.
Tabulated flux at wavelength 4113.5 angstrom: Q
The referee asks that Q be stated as 10.16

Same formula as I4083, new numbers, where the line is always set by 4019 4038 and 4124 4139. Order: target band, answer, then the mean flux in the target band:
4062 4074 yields 1.6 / 8.86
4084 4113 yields 1.1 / 9.6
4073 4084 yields 1.1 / 9.1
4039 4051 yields 0.7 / 9.75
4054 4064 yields 0.6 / 9.65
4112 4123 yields -0.6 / 10.4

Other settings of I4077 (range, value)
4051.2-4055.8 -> 9.86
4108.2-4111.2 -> 9.35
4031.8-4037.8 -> 10.6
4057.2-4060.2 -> 11.2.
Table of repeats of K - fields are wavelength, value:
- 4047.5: 9.049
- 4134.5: 9.983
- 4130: 8.284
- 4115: 11.11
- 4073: 9.152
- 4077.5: 9.617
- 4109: 9.118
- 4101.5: 8.143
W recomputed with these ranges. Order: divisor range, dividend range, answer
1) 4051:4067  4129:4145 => 1.03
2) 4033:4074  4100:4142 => 1.03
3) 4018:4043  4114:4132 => 0.98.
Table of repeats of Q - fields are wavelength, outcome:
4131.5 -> 10.31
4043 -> 9.839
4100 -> 9.099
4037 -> 10.15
